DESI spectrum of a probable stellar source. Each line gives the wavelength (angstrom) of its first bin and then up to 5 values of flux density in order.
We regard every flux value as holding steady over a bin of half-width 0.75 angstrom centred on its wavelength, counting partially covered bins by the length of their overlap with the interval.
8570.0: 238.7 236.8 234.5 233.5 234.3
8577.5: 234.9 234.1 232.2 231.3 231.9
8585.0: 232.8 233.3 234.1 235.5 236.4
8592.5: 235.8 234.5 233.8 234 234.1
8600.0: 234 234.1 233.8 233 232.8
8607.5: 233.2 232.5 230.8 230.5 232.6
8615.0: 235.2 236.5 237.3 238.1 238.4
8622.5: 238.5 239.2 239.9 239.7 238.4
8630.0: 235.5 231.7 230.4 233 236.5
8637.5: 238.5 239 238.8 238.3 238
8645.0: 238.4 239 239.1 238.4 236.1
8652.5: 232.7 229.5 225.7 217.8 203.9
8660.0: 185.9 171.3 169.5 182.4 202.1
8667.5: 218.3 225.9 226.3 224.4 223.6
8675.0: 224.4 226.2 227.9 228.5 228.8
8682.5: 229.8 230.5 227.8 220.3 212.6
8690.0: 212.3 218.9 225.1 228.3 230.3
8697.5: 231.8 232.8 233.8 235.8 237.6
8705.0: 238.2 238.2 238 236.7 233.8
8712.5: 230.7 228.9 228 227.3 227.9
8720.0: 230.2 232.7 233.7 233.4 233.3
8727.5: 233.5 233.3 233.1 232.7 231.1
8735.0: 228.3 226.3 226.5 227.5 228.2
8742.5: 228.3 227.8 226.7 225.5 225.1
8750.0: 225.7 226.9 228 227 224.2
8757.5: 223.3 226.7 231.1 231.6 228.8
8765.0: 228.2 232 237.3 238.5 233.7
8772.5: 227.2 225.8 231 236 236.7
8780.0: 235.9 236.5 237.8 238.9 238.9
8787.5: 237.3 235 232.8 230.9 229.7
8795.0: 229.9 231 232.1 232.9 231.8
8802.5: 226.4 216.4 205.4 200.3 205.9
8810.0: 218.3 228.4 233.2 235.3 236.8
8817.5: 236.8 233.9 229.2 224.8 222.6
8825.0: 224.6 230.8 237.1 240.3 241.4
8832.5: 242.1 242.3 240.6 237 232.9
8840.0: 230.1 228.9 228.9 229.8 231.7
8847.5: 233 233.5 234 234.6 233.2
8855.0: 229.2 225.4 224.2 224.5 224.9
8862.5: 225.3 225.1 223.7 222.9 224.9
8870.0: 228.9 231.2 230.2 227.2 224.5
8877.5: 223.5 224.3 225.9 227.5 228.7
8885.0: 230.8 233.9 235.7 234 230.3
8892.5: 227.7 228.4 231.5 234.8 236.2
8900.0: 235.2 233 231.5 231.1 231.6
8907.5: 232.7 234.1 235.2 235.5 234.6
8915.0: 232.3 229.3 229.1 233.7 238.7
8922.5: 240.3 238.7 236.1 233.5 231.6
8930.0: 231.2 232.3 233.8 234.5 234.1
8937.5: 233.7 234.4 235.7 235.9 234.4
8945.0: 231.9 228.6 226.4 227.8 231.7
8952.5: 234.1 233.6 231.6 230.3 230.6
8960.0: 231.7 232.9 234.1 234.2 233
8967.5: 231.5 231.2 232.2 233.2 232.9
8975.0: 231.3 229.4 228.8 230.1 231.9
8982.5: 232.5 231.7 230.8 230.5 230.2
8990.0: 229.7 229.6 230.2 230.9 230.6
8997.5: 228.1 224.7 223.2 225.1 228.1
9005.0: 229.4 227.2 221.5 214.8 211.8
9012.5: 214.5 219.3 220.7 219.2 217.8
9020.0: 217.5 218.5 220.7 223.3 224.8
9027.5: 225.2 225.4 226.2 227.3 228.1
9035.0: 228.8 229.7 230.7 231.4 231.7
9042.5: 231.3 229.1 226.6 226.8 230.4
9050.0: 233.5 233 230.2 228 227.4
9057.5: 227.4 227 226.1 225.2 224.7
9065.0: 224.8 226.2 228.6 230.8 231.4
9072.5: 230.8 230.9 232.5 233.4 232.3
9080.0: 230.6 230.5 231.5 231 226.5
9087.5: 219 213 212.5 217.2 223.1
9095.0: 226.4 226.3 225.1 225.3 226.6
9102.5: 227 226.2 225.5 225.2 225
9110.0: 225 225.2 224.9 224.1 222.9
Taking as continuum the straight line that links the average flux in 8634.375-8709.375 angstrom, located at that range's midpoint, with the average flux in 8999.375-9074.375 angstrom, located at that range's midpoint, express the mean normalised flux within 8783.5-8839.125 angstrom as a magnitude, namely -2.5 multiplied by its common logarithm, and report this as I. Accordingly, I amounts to -0.02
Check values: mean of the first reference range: 225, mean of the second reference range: 226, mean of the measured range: 230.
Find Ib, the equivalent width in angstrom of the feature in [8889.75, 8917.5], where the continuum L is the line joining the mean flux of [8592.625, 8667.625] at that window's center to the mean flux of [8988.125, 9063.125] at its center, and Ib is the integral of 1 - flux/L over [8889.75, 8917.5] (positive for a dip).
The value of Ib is -0.7 angstrom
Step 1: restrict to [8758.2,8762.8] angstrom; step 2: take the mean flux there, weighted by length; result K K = 230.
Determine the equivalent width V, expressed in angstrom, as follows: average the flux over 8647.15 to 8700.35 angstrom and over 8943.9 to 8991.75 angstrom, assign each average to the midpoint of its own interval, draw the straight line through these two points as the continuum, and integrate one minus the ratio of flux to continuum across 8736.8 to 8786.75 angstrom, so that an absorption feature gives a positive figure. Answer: -1.58 angstrom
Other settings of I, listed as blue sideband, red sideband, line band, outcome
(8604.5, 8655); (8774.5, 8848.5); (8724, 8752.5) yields 0.02 mag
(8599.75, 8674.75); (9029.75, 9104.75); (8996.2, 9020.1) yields 0.03 mag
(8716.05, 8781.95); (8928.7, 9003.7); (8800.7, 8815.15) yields 0.05 mag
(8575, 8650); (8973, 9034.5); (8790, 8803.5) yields 0.00 mag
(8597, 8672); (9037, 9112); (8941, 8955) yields -0.02 mag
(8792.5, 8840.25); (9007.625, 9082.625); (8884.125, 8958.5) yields -0.02 mag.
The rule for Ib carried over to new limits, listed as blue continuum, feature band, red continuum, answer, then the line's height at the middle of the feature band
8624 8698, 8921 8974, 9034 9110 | -1.5 angstrom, 227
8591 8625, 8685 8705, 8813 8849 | 0.6 angstrom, 234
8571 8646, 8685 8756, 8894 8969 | 1.5 angstrom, 234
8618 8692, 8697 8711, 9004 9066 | -0.6 angstrom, 226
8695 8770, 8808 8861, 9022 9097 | -0.4 angstrom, 230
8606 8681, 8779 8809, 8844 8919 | 0.1 angstrom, 229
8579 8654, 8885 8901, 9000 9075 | -0.3 angstrom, 229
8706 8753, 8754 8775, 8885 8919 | 0.1 angstrom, 231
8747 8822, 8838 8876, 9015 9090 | 0.0 angstrom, 229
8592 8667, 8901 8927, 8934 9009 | -0.4 angstrom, 230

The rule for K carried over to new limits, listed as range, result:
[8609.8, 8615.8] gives 232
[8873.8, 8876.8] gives 226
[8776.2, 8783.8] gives 237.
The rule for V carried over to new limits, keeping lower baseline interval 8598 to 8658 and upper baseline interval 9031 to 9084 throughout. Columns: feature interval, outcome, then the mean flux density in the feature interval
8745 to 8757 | 0.4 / 226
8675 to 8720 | 0.9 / 229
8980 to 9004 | 0.1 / 229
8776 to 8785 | -0.1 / 237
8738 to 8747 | 0.2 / 227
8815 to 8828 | 0.1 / 230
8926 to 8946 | -0.2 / 234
